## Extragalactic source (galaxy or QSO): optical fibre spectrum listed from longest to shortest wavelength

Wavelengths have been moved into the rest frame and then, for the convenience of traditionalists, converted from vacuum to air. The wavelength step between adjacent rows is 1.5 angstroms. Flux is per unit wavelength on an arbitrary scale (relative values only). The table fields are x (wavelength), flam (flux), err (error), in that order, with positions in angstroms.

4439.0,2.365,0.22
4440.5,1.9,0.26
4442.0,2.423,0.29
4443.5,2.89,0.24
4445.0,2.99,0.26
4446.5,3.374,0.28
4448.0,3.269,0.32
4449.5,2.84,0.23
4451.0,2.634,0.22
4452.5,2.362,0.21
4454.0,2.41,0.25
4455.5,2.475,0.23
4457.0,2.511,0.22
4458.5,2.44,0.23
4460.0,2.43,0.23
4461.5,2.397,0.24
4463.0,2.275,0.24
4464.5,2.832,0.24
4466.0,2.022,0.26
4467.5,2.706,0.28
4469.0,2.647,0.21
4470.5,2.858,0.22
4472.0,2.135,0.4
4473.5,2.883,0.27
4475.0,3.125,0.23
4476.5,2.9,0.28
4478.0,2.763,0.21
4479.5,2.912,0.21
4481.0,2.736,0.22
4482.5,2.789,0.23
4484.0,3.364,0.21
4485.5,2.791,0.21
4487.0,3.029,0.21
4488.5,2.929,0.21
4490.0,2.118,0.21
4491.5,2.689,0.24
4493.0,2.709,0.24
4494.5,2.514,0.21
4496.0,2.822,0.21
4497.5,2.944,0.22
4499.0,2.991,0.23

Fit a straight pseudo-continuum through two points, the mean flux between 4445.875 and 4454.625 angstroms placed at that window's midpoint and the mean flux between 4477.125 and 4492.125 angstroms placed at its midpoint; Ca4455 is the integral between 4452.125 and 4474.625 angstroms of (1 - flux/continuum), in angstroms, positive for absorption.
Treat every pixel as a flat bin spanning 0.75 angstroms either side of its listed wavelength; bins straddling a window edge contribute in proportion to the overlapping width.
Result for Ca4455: 2.5 angstroms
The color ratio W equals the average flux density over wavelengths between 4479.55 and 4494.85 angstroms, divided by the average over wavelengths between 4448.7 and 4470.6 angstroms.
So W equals 1.11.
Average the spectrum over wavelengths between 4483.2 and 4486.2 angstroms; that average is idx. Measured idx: 3.08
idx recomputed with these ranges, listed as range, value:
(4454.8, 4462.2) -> 2.45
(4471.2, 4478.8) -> 2.76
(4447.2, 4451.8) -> 2.91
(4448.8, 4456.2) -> 2.54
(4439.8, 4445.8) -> 2.56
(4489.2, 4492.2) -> 2.41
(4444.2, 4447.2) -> 3.17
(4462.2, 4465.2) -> 2.55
